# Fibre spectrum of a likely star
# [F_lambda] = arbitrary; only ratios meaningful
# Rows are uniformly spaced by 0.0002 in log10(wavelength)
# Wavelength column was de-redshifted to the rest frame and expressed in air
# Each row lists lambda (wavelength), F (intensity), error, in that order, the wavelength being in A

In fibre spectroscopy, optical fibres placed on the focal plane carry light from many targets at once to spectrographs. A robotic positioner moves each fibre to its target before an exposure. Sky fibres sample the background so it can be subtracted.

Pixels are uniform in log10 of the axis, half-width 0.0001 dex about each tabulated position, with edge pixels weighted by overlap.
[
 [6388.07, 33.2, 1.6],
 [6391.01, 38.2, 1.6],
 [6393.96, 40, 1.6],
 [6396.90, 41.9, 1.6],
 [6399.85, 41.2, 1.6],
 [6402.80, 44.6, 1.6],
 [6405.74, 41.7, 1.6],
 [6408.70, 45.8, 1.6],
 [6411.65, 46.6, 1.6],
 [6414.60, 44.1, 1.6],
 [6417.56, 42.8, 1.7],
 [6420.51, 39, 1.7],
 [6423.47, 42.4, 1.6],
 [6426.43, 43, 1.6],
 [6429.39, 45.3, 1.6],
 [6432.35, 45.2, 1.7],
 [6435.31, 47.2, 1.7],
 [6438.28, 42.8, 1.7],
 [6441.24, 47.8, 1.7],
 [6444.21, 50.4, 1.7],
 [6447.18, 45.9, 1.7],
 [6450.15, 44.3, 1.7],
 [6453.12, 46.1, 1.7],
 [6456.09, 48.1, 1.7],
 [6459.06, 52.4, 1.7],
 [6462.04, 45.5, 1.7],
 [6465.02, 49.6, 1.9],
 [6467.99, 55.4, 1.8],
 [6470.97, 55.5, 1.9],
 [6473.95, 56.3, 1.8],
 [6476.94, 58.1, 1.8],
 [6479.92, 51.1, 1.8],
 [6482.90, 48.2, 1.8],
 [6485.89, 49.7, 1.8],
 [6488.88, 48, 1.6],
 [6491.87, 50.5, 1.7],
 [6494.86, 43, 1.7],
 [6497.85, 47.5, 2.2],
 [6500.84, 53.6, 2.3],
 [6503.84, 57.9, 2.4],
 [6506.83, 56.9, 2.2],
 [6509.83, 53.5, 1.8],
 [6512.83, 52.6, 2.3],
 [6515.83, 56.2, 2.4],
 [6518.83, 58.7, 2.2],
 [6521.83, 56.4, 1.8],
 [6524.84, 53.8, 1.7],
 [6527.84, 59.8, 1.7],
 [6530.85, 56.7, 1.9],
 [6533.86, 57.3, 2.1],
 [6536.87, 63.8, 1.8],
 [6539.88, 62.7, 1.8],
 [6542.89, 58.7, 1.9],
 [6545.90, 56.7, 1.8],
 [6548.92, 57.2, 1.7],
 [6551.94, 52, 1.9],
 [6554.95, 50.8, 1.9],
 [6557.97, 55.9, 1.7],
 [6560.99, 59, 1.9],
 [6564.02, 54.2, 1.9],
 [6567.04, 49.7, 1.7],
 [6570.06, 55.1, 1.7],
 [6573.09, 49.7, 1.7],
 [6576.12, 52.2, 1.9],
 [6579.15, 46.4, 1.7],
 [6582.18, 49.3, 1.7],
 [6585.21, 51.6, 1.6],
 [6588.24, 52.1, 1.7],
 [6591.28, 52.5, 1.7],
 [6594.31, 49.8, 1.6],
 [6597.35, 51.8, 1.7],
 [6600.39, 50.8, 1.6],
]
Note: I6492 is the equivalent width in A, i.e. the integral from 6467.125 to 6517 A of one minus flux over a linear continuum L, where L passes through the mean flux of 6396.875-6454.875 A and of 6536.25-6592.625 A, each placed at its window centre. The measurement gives -3.6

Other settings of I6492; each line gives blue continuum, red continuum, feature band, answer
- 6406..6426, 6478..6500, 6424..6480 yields -3.40 A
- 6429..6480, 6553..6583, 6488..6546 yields -4.87 A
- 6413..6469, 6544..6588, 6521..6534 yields -1.53 A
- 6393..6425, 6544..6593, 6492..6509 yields -1.12 A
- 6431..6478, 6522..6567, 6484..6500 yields 1.36 A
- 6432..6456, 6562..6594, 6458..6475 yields -1.85 A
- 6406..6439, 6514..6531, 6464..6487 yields -1.06 A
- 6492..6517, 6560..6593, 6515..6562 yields -4.53 A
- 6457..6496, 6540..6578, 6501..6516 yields -0.80 A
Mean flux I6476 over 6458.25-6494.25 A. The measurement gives 51.5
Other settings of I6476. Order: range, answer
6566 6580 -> 50.8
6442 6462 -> 47.7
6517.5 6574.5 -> 56.2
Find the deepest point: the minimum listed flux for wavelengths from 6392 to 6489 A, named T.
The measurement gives 39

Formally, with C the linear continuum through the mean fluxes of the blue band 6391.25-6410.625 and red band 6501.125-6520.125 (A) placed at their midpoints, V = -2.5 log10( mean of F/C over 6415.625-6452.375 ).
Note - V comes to 0.041 mag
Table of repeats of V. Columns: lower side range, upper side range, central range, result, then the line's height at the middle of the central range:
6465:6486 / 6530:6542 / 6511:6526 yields 0.053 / 58.3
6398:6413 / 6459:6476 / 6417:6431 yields 0.097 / 46.5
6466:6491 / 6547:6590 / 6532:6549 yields -0.135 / 52.6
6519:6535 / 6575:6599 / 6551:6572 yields -0.009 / 53.3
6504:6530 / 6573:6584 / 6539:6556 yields -0.069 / 52.8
